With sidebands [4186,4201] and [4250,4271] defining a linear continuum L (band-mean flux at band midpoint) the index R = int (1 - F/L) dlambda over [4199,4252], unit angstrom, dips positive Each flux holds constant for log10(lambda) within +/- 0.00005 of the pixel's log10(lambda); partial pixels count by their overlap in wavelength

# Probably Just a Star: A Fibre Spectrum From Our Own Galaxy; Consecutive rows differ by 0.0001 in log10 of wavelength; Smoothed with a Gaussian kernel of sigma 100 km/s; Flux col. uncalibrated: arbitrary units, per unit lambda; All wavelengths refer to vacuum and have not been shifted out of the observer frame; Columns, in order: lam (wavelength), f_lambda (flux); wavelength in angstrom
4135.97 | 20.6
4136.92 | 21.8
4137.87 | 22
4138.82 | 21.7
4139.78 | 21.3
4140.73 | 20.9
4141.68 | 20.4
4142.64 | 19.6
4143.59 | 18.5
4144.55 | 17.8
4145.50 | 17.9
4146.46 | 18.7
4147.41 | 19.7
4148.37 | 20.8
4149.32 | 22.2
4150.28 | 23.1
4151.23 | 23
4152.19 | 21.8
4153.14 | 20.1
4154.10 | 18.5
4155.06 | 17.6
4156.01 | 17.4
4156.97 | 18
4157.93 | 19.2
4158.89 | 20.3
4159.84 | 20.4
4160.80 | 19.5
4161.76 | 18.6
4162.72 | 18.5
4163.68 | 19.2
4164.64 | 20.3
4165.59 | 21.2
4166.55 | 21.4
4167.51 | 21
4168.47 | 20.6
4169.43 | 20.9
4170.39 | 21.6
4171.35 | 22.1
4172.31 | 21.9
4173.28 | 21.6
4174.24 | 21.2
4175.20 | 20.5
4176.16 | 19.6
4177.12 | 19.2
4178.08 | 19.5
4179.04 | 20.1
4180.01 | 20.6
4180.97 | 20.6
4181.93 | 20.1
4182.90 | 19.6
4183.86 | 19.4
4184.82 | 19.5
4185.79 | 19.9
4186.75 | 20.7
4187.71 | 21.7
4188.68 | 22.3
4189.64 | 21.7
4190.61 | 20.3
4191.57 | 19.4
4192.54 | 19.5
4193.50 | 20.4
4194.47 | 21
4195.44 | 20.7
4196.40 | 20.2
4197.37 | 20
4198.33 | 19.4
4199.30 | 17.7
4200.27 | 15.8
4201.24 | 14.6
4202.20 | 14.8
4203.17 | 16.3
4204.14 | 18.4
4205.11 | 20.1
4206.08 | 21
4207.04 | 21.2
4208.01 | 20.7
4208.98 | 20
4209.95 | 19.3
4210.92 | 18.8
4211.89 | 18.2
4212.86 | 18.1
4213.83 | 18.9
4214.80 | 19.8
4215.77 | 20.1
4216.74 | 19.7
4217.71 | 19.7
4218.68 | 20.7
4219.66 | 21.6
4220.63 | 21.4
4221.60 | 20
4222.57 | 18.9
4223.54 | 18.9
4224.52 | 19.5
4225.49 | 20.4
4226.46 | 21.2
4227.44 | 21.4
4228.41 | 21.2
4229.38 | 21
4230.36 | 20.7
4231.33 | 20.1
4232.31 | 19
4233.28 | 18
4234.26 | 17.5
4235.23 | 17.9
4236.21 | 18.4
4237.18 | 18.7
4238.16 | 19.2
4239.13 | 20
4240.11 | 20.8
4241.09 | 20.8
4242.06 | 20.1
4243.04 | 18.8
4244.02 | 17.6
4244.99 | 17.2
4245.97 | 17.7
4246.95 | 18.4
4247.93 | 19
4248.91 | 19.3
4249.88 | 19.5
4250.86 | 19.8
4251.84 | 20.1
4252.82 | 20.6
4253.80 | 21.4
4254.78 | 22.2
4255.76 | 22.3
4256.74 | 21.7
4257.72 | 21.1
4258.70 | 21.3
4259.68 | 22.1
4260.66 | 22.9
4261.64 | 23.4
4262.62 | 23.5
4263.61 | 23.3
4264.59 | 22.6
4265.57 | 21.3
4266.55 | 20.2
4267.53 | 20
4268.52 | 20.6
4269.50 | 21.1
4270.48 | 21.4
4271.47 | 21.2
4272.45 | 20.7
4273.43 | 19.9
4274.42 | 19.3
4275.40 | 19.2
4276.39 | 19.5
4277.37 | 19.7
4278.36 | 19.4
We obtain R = 3.76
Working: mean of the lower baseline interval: 20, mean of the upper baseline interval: 21.5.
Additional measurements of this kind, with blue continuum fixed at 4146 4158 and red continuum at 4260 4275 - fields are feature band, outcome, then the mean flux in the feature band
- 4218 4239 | 1.2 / 19.8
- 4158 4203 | 0.9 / 19.9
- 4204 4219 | 0.8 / 19.7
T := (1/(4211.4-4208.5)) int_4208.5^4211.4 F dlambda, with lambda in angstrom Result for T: 19.4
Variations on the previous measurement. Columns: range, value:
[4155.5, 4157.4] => 17.7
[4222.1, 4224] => 18.9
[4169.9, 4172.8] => 21.8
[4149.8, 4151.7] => 23.1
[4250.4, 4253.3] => 20.2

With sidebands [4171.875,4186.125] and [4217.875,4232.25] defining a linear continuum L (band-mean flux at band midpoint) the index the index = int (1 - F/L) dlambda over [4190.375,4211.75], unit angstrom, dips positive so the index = 1.3 angstrom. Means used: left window 20.2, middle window 19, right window 20.4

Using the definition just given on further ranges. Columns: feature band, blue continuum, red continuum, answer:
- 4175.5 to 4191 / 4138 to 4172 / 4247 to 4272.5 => 0.1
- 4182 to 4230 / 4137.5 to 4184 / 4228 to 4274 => 1.3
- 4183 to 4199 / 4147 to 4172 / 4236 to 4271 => 0.0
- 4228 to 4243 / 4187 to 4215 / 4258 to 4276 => 0.6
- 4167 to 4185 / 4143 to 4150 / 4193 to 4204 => -1.7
